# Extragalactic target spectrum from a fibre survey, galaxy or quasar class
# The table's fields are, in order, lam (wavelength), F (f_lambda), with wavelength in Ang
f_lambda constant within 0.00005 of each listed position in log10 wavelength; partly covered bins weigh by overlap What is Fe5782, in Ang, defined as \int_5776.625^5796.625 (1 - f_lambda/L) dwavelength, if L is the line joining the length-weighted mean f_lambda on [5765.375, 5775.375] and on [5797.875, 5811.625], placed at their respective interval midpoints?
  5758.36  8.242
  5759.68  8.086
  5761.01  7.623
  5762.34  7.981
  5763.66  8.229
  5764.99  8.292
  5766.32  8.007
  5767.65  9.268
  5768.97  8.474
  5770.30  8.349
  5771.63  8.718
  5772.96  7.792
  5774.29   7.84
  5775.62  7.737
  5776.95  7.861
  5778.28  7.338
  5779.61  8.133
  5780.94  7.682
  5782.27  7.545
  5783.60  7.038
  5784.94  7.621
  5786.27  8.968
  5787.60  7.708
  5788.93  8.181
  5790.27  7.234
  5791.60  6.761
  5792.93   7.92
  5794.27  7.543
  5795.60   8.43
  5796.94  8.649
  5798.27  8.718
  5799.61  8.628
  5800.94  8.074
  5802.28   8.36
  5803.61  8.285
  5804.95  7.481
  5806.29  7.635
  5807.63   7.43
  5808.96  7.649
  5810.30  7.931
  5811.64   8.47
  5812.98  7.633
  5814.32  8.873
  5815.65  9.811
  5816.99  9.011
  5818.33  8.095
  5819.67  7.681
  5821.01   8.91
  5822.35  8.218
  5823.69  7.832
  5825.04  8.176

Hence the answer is 1.1 Ang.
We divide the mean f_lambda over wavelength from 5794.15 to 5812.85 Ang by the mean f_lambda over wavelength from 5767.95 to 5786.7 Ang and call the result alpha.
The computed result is 1.0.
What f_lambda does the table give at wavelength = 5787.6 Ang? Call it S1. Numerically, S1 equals 7.708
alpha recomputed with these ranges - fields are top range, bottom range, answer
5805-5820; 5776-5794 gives 1.06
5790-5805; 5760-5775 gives 0.98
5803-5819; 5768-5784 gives 1.03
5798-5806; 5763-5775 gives 0.98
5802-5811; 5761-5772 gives 0.93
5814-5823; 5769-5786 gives 1.10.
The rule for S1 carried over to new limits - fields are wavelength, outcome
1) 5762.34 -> 7.981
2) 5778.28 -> 7.338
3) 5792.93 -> 7.92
